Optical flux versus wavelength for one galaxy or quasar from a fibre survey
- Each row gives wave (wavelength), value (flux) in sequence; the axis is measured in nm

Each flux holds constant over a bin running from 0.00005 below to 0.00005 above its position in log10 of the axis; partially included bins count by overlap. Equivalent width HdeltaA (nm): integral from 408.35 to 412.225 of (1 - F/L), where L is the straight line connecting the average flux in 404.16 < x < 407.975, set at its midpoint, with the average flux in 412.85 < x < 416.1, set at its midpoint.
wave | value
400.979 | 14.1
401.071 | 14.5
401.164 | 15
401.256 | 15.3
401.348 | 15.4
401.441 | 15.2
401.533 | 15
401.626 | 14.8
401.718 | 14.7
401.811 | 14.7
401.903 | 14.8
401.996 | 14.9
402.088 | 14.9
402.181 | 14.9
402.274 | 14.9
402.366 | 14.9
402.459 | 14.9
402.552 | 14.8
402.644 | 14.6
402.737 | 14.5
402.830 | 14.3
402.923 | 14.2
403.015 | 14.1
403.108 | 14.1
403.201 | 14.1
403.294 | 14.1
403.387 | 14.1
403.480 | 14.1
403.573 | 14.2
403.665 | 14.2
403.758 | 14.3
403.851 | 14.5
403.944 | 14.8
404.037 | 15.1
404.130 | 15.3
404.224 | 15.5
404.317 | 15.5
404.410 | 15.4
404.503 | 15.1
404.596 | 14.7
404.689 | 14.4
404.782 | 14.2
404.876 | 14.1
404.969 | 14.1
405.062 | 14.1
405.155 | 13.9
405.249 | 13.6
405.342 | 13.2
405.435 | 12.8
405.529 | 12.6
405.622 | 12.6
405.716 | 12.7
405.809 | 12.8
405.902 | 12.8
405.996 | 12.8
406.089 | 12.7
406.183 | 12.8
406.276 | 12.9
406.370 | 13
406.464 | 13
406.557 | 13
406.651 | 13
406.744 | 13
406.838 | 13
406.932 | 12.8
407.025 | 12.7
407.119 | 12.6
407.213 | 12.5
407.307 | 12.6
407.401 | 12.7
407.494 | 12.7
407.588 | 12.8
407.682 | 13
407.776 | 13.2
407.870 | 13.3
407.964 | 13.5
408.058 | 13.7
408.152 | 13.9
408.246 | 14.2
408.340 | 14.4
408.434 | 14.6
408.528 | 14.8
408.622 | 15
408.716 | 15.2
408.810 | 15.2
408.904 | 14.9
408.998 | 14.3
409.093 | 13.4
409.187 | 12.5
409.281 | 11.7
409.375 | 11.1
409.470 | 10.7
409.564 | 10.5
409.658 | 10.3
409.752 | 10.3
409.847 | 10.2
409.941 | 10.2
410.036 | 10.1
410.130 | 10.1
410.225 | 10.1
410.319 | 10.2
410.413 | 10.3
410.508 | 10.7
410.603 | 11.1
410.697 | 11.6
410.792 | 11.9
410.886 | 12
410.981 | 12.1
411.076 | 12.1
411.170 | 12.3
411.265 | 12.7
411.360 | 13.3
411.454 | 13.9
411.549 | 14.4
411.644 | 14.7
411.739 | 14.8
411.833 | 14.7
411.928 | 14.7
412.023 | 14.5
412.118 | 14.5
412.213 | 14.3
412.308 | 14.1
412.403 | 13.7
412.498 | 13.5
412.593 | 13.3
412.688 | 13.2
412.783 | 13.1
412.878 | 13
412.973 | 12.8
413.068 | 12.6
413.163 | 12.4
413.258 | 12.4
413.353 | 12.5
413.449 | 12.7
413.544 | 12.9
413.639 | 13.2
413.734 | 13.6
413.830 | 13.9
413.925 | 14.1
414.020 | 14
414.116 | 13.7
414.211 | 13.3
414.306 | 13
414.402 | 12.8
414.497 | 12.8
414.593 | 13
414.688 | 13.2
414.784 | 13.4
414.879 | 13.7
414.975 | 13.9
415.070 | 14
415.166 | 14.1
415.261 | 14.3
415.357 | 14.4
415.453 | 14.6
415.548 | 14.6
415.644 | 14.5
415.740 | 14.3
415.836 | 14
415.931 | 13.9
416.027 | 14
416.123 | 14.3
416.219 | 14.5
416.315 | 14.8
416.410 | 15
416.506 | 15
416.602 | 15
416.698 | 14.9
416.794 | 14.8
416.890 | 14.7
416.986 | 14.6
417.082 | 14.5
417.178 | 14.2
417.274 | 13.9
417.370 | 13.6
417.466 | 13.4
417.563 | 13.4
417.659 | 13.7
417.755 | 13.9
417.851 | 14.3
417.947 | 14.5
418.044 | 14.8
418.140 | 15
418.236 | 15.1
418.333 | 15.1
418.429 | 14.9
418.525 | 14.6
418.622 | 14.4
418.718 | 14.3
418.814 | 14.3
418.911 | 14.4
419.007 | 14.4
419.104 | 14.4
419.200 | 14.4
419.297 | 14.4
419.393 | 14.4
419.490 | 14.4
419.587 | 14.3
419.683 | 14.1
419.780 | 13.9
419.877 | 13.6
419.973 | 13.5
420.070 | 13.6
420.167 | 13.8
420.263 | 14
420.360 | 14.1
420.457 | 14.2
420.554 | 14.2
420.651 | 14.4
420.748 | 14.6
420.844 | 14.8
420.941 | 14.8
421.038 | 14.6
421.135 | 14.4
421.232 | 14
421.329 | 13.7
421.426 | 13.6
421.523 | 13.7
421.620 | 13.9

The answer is 0.247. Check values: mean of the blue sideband 13.4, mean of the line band 12.6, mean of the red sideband 13.5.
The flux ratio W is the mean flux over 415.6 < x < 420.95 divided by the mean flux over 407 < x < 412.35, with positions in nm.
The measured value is 1.1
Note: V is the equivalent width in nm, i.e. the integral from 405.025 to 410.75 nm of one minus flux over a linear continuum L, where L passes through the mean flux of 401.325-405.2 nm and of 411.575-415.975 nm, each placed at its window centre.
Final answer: 0.642 nm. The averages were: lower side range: 14.6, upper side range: 13.7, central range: 12.6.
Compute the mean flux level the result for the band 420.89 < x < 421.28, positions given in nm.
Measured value 14.4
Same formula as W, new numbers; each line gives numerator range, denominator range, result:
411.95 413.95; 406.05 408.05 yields 1.03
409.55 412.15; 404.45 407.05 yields 0.91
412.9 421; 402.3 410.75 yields 1.06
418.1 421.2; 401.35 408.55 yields 1.03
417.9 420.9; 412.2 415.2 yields 1.08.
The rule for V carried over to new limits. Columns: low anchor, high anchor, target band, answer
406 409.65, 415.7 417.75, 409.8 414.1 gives 0.301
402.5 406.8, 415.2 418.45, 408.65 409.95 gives 0.168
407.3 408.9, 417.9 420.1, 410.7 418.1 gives 0.223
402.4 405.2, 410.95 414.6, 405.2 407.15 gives 0.184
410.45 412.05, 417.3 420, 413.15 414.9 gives 0.036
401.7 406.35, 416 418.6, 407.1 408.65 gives 0.081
